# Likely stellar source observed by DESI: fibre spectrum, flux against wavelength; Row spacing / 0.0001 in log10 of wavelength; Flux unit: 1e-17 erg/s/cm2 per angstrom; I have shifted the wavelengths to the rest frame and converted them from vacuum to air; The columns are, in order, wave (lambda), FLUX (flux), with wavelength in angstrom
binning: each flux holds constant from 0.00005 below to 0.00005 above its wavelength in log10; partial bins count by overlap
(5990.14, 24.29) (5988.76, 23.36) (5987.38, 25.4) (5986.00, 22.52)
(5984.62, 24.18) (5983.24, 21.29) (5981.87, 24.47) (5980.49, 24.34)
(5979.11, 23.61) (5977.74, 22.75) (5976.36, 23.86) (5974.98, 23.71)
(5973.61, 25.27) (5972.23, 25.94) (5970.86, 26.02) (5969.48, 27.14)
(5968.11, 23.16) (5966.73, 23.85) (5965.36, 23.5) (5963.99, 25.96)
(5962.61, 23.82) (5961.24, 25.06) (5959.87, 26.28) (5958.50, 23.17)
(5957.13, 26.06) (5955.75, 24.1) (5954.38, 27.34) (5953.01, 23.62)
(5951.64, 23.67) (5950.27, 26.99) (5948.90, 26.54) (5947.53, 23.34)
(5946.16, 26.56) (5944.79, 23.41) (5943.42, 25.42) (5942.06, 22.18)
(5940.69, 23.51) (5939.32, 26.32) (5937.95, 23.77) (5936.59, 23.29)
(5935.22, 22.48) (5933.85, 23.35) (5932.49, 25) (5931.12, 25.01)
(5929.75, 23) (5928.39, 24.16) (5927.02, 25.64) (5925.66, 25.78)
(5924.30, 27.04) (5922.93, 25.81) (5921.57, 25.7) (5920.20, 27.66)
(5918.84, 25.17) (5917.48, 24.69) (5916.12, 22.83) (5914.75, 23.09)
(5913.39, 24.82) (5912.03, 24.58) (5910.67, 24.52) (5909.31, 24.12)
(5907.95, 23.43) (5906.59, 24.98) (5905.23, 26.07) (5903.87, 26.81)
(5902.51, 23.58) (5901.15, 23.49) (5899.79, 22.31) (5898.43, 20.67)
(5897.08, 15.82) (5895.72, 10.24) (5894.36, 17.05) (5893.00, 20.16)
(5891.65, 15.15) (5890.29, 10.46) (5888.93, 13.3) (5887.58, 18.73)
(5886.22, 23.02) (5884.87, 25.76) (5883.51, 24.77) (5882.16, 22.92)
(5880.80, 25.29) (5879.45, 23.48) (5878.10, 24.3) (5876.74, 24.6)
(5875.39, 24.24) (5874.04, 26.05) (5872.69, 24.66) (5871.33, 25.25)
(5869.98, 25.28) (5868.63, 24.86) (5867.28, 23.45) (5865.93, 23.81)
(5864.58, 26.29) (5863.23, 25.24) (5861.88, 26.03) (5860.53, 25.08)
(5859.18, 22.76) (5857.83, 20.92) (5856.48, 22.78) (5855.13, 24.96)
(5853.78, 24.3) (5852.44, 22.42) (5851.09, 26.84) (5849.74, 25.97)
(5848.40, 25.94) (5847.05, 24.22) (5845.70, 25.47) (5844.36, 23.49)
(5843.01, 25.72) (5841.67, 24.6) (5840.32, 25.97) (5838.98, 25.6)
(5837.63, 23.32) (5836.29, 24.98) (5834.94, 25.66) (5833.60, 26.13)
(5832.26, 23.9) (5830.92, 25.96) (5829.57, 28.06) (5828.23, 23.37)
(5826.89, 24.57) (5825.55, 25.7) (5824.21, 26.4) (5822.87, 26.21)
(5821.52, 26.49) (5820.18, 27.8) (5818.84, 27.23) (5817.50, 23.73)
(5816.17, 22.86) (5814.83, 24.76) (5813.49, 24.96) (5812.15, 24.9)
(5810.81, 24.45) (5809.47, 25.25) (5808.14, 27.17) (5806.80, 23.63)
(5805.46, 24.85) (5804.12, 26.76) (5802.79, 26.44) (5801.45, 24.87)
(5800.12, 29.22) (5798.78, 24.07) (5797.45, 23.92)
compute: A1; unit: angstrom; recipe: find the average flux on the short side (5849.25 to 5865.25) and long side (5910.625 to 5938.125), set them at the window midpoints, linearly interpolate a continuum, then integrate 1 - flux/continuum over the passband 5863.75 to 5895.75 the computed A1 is 3.2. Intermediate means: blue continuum 24.4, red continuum 24.7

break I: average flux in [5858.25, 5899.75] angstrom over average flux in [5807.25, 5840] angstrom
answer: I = 0.9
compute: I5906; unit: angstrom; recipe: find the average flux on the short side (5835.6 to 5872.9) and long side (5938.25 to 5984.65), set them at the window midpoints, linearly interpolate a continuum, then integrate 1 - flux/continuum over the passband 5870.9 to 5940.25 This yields 4.5 angstrom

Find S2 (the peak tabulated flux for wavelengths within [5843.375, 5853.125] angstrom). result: 26.84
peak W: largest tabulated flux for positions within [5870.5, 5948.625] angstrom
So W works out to 27.66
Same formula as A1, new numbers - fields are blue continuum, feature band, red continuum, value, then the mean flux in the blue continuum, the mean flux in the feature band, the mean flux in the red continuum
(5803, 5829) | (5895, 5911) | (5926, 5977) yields 1.79 angstrom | 25.4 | 22.1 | 24.6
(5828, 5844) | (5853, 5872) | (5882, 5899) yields -2.24 angstrom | 25.3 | 24.4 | 18.2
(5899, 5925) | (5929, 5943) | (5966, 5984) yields 0.42 angstrom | 24.8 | 23.8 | 24.3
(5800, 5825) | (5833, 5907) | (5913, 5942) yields 5.74 angstrom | 25.6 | 23.2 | 24.6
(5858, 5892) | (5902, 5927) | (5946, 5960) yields -1.00 angstrom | 23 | 25.1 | 25.1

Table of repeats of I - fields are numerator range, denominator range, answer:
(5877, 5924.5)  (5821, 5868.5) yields 0.90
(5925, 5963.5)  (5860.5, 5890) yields 1.04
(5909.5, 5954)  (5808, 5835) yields 0.97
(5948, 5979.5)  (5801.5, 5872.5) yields 0.99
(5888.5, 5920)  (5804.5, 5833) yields 0.84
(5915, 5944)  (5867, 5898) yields 1.16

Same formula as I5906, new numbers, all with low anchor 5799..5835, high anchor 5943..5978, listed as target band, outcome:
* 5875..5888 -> 0.76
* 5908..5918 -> 0.43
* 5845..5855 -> 0.16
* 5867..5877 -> 0.18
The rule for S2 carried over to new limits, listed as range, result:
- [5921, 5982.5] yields 27.34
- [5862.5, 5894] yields 26.29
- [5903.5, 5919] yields 26.81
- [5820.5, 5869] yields 28.06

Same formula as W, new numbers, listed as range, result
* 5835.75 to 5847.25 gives 25.97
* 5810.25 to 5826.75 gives 27.8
